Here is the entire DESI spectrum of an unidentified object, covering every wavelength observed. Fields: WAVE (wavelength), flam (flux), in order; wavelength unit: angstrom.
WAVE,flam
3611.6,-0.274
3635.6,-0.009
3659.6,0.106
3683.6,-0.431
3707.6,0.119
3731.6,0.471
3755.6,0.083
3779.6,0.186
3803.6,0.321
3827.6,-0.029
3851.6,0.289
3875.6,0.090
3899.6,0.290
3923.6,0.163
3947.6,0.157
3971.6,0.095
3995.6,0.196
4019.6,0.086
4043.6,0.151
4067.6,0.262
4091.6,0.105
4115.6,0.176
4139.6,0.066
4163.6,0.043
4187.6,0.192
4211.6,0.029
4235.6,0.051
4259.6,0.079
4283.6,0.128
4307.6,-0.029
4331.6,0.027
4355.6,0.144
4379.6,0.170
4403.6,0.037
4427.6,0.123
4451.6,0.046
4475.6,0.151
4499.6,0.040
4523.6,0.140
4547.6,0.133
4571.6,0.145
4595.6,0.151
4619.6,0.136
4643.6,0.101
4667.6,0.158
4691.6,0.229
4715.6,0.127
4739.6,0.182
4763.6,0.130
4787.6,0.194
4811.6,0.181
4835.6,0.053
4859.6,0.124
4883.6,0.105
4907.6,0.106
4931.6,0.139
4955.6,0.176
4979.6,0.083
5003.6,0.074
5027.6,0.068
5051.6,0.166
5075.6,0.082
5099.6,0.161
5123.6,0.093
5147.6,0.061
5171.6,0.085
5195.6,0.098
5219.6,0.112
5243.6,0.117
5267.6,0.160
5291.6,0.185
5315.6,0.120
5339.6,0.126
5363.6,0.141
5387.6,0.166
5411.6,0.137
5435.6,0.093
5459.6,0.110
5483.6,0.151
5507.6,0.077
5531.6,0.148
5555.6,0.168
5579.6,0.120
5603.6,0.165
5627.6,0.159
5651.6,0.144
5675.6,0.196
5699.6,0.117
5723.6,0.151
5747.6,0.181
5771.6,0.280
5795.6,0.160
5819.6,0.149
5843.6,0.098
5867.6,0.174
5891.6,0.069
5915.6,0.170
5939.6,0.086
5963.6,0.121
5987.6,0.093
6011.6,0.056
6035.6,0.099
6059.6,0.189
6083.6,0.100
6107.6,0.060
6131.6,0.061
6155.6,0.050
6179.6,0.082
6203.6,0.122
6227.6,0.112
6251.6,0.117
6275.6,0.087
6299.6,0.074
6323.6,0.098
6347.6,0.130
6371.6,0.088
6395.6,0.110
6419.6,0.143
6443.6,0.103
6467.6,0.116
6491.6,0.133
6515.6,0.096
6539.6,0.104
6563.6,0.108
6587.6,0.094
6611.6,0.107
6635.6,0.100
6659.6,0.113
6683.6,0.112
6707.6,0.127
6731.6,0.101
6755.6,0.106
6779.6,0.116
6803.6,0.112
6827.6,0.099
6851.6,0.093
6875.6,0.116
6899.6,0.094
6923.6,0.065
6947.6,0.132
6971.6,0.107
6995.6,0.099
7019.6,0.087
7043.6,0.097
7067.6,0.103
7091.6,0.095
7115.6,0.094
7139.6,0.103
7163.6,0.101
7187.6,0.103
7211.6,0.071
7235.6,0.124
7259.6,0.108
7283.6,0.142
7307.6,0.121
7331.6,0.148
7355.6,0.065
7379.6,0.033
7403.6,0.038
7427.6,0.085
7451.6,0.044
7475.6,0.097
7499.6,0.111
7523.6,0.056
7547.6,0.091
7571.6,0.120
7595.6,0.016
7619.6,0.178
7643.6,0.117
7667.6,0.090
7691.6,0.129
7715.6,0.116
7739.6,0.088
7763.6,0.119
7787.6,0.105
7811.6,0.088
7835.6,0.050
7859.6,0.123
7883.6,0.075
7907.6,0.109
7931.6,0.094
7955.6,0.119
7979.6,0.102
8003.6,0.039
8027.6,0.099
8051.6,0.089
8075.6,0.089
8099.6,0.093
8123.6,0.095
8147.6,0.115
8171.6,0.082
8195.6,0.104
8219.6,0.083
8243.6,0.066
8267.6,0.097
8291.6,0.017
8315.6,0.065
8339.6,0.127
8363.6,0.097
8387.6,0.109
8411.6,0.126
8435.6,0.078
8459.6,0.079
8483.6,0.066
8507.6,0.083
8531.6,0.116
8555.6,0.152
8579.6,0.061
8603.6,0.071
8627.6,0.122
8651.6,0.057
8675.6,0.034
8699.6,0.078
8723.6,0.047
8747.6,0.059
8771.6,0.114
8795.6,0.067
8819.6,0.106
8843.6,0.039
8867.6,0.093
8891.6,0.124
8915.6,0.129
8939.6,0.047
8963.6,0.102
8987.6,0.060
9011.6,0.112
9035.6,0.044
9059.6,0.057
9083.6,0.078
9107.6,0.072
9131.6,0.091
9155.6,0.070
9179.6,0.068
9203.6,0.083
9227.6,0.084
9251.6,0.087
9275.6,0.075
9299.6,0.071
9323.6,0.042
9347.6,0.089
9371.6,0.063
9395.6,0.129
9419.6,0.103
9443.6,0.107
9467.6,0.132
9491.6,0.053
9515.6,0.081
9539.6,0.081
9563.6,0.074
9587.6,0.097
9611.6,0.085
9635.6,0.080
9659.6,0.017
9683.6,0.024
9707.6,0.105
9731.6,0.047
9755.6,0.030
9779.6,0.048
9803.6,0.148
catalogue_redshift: 1.29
